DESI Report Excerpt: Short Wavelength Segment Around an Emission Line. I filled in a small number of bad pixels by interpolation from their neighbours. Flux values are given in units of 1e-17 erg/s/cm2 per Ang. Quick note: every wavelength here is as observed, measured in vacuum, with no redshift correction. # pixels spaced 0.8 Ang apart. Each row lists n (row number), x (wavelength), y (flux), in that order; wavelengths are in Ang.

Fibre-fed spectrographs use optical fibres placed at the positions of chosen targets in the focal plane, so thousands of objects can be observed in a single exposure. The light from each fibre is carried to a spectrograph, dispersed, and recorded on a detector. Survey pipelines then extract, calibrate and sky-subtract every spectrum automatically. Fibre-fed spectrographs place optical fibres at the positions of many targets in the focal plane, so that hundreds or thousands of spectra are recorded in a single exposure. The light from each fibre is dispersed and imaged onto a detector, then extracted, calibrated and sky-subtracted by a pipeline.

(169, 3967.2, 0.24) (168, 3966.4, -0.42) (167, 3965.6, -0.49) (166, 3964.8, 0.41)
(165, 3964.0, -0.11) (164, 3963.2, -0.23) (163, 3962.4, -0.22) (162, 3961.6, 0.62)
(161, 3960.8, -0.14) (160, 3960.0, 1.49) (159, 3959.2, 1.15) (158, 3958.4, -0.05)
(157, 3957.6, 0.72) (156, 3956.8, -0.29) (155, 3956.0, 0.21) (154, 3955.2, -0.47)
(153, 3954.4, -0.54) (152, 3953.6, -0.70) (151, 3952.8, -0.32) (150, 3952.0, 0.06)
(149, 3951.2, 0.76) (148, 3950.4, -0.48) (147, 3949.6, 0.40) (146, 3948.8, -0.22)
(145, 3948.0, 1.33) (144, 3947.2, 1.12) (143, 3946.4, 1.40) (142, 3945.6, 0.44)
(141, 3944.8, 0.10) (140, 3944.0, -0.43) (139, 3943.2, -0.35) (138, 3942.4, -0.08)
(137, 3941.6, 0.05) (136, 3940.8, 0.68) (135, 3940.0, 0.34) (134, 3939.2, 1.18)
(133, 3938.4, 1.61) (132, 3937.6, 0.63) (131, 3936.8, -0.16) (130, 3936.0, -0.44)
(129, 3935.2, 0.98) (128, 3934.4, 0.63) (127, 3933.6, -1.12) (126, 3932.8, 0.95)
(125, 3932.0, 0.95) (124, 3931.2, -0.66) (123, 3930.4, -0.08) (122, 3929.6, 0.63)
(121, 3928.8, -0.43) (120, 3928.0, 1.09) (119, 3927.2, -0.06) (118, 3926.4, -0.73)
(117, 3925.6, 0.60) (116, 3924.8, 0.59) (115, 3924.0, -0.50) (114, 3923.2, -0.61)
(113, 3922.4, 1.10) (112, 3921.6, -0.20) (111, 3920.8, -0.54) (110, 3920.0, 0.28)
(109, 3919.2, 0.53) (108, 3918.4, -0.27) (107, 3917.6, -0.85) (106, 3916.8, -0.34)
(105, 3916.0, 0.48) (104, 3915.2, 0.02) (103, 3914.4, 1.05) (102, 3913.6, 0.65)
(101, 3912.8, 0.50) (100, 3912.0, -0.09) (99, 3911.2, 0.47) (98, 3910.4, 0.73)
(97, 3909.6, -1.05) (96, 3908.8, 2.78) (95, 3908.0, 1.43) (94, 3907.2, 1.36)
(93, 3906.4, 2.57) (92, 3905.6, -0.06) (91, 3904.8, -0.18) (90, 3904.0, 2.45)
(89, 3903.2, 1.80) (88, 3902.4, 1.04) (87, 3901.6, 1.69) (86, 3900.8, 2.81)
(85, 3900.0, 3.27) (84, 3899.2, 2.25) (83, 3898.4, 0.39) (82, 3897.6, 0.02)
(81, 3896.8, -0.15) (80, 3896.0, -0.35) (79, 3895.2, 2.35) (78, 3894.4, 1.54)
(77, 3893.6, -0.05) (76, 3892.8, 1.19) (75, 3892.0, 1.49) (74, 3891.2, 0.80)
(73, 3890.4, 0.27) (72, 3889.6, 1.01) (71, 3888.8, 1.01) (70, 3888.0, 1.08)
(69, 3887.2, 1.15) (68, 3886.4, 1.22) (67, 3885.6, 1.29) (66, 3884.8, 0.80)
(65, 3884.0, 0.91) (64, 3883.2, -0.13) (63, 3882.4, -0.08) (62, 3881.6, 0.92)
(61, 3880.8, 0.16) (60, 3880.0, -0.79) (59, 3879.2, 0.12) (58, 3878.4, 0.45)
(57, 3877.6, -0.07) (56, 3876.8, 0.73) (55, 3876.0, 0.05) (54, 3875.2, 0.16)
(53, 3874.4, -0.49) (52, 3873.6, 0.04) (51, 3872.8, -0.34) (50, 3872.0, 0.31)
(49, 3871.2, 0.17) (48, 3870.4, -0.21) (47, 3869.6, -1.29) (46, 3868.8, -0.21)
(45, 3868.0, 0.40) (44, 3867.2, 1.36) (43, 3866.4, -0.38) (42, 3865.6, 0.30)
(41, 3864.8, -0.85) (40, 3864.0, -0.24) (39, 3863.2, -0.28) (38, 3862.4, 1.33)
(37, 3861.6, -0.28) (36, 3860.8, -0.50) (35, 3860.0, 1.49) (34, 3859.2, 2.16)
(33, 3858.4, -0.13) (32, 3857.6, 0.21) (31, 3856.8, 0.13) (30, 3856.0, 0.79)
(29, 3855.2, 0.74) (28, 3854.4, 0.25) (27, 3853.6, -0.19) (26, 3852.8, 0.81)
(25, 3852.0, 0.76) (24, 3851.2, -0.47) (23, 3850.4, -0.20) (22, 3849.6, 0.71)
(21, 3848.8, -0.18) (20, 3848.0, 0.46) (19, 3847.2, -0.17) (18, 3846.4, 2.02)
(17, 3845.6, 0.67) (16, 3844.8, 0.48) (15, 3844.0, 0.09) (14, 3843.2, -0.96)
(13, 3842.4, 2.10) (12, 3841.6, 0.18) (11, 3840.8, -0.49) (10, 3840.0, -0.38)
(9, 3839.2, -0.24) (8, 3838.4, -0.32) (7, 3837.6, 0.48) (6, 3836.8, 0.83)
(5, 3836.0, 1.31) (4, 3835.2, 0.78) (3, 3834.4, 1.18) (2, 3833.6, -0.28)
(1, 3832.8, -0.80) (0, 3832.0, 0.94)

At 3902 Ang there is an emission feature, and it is Lyman alpha 1216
